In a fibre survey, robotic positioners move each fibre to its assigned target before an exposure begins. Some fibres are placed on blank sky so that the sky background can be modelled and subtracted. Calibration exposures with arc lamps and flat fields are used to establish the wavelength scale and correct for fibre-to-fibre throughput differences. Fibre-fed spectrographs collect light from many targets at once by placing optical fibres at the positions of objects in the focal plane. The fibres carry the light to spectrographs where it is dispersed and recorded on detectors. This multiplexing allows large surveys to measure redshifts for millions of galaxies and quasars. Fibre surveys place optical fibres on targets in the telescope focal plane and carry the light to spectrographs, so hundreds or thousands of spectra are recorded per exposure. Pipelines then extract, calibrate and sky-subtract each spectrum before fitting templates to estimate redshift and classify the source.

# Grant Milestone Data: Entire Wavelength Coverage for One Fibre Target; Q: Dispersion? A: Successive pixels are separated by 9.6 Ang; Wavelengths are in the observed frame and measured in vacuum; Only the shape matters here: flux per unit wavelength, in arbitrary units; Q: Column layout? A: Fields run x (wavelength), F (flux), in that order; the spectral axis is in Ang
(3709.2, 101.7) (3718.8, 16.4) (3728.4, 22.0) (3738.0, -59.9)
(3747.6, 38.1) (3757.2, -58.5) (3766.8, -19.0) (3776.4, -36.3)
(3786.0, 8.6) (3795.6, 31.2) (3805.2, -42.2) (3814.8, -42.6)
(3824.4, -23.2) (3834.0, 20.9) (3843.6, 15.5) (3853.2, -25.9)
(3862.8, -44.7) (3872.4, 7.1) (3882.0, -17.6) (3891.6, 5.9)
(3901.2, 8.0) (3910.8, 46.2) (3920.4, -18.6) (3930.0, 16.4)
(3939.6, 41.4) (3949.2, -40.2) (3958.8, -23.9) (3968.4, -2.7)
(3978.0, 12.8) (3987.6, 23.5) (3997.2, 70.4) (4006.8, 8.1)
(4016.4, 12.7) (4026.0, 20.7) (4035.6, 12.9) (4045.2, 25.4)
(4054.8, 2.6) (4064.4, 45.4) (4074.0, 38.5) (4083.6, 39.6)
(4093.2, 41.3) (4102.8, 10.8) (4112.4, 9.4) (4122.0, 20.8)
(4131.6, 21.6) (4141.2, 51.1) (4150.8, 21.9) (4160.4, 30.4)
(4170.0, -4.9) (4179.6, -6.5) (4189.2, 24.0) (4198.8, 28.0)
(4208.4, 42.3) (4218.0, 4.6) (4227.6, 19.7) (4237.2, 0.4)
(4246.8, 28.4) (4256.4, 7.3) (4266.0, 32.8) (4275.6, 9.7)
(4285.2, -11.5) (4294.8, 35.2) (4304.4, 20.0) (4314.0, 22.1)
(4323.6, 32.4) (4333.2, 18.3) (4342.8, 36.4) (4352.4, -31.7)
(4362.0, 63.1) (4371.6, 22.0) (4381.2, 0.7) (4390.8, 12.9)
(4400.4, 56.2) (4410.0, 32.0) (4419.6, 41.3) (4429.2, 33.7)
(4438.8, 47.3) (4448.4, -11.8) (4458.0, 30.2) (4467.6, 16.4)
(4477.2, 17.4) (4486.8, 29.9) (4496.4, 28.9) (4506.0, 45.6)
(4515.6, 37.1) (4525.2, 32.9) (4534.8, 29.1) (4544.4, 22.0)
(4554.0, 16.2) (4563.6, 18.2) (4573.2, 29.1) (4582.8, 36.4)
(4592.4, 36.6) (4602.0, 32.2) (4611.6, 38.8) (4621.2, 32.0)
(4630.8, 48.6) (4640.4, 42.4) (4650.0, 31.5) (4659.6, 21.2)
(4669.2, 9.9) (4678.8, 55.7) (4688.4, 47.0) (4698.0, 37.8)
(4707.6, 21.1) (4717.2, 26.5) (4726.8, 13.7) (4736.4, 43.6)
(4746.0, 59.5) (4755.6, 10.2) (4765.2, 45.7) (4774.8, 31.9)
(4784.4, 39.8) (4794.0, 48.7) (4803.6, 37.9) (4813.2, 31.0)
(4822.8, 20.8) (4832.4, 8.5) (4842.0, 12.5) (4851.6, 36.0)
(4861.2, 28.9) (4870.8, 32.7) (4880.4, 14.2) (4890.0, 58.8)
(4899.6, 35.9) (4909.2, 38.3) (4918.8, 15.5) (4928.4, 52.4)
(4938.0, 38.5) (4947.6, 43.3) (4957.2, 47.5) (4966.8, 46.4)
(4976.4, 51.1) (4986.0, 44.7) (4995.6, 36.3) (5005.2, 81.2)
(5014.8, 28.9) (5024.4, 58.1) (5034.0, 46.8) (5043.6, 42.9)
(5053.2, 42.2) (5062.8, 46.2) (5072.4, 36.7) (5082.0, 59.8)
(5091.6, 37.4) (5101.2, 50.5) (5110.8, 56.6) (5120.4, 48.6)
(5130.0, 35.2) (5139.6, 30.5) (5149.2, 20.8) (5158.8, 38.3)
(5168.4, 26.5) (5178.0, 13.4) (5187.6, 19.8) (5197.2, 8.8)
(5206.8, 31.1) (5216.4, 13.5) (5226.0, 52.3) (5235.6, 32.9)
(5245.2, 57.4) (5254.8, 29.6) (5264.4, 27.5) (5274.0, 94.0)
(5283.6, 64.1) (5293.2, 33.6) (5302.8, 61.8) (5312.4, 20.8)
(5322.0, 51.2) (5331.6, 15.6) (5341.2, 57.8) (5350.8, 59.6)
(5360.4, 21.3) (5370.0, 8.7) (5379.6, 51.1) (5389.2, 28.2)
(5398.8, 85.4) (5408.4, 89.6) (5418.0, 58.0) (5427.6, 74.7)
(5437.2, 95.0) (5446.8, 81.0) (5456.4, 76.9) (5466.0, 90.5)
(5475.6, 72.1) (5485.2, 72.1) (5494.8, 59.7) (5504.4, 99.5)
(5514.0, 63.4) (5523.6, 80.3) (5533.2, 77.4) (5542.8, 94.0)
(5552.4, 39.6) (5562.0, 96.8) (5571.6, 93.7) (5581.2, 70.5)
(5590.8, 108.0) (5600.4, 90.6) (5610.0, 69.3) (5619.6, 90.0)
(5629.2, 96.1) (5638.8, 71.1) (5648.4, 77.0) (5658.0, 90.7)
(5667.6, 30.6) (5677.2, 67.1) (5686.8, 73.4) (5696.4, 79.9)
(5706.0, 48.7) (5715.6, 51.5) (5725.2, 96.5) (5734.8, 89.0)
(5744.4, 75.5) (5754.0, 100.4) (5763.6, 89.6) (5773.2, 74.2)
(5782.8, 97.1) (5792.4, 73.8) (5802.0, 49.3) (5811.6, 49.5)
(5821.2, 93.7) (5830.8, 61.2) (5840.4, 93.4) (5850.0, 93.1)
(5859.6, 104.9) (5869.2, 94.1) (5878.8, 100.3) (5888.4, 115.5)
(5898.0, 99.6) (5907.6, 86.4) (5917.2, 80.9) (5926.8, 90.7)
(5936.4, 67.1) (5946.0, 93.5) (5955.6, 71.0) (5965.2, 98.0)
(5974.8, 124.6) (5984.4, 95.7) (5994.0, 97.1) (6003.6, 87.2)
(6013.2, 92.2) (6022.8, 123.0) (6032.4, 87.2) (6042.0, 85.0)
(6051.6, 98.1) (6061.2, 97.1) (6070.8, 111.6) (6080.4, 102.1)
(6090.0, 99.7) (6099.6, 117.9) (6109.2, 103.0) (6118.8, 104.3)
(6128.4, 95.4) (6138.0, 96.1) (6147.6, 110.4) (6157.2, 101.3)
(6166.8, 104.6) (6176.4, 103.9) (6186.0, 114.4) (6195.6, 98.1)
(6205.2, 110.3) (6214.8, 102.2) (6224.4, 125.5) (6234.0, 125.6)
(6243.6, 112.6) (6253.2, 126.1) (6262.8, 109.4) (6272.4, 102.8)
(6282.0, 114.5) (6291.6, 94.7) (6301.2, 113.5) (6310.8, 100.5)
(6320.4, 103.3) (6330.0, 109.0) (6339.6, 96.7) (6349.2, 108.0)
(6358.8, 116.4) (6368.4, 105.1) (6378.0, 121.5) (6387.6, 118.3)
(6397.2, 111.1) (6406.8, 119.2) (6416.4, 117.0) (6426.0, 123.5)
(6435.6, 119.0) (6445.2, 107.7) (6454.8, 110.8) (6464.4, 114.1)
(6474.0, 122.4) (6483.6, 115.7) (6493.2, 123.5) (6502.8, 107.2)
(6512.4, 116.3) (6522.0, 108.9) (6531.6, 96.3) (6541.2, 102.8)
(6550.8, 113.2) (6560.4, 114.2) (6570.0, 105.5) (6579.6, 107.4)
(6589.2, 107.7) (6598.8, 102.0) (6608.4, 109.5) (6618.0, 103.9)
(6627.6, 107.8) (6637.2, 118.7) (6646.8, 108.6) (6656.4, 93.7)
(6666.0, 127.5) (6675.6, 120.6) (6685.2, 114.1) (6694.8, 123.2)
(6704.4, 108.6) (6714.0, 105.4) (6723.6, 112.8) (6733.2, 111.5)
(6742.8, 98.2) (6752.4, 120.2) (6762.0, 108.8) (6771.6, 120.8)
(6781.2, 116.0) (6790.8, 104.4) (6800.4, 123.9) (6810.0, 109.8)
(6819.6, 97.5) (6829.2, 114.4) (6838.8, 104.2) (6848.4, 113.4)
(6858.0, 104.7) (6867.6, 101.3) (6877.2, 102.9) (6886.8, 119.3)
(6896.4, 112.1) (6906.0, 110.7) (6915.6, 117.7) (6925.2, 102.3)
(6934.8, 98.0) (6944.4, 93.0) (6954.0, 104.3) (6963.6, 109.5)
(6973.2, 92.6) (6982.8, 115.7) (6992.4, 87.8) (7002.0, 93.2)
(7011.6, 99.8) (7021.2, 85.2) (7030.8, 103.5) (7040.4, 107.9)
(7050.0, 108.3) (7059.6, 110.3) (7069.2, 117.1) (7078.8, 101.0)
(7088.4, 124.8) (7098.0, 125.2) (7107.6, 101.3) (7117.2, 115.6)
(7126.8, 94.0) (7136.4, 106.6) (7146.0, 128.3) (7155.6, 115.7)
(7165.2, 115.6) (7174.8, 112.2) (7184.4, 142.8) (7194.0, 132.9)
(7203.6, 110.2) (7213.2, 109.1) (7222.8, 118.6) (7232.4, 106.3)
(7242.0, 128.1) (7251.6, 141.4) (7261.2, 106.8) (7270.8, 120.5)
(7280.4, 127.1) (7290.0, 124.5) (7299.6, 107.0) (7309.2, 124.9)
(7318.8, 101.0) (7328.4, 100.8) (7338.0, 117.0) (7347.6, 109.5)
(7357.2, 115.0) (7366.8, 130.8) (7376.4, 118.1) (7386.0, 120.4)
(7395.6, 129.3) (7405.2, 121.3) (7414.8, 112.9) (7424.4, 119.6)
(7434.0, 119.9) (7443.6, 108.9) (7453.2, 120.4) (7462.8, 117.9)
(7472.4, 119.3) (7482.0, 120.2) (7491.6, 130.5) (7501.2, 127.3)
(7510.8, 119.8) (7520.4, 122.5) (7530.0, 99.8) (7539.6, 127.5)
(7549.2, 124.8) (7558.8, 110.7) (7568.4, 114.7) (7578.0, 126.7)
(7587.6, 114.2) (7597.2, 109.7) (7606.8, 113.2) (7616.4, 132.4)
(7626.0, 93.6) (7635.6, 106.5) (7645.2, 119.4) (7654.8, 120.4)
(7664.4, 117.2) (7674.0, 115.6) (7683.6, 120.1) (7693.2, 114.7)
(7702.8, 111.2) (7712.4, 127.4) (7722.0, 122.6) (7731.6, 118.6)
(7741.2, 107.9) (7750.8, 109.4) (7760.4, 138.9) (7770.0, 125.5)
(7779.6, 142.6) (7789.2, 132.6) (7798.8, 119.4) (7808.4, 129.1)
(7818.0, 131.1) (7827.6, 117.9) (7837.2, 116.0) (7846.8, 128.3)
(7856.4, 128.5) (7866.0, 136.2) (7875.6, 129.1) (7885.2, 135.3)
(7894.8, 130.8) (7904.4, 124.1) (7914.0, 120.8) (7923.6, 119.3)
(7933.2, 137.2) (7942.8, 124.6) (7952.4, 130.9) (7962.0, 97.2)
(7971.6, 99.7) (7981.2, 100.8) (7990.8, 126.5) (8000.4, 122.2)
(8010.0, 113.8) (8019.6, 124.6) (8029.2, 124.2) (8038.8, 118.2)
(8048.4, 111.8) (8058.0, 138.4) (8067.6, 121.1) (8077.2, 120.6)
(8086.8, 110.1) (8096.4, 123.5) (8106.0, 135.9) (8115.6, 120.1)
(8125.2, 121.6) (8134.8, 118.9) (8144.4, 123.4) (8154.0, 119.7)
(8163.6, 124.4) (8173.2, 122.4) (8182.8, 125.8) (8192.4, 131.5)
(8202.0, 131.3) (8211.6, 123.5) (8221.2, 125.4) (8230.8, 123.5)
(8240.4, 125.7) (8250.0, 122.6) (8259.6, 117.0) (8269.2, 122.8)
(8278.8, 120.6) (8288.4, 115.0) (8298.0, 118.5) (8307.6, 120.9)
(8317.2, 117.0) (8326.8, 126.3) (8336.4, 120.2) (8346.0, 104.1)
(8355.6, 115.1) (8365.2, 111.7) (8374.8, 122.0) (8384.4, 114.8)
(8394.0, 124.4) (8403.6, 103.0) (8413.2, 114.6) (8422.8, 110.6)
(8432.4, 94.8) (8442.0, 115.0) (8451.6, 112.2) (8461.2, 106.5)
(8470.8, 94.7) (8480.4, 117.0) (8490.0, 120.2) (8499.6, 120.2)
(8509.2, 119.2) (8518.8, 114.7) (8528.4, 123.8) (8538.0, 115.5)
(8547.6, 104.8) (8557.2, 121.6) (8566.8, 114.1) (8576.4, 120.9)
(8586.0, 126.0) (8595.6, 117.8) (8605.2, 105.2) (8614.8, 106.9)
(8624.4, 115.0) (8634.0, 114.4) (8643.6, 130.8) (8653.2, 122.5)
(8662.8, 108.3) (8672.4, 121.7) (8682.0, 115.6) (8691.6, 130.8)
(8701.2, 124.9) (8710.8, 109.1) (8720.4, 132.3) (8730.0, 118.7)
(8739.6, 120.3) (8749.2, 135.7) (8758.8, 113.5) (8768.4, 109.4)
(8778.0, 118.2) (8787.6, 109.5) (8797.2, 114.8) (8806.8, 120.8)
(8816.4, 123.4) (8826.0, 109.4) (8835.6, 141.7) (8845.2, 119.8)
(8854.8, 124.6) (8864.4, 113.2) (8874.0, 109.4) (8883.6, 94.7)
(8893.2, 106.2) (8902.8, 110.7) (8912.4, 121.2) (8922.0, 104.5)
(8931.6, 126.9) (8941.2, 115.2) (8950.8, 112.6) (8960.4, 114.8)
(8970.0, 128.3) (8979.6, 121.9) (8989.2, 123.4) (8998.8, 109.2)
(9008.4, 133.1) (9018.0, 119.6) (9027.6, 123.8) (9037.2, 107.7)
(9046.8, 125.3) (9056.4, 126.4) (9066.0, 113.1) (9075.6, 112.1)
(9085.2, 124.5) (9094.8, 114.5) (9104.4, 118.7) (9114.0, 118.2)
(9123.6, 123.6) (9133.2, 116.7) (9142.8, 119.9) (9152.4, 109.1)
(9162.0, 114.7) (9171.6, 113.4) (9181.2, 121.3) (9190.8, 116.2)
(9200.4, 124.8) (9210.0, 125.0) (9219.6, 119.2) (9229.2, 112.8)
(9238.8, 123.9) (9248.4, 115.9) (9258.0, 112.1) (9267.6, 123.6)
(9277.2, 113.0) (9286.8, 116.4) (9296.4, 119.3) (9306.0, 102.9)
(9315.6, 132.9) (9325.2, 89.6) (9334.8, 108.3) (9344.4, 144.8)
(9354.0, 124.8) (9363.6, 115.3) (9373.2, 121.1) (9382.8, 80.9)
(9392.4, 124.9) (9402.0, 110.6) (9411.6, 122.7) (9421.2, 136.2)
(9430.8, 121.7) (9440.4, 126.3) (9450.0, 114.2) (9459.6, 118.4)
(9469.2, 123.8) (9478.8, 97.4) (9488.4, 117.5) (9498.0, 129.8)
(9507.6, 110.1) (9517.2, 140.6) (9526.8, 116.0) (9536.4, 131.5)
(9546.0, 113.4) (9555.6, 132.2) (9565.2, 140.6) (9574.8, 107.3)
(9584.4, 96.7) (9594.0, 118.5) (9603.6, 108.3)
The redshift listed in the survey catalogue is 0.353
